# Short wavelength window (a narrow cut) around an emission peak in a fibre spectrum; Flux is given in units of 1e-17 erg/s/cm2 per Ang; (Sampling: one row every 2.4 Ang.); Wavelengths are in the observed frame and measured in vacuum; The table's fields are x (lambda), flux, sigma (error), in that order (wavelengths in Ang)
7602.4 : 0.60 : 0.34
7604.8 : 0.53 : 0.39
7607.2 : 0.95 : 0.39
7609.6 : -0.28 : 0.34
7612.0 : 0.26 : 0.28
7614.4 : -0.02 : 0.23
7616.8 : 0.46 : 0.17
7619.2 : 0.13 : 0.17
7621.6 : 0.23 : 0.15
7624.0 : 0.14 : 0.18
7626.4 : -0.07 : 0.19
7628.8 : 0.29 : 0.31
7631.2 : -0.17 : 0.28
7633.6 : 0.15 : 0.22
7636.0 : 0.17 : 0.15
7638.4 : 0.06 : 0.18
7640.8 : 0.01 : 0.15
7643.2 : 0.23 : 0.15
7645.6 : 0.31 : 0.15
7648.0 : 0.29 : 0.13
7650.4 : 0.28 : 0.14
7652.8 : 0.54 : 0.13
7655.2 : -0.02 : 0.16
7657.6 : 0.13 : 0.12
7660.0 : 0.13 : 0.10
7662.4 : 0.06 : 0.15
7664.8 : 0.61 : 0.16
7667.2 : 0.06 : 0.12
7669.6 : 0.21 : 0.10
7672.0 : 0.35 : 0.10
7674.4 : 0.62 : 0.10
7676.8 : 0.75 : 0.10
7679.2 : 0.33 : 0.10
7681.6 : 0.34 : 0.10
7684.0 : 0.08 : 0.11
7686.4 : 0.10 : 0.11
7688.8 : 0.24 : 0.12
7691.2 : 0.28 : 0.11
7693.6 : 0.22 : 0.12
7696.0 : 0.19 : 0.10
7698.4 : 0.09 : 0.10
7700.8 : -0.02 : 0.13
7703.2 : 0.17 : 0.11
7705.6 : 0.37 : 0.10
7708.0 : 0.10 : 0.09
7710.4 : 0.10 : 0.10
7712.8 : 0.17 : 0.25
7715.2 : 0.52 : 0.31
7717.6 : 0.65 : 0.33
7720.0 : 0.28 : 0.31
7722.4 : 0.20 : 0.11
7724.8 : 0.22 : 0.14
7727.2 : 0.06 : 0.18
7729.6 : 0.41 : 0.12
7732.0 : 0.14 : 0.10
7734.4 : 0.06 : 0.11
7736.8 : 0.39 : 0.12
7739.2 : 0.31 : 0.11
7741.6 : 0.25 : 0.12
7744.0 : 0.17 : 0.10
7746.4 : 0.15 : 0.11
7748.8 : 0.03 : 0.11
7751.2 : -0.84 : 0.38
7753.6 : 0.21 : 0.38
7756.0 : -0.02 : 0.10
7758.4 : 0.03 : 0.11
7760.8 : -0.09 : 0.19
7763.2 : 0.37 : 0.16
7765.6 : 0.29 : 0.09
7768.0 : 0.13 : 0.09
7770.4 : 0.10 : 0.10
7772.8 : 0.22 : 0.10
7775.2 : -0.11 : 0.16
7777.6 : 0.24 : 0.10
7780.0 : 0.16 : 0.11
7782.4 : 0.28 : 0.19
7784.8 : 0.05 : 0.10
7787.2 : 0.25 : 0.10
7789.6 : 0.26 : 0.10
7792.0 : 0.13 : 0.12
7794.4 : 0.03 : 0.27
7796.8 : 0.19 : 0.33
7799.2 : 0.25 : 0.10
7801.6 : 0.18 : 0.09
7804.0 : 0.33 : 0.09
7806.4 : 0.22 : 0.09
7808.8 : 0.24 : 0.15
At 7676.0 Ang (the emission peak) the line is Hgamma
